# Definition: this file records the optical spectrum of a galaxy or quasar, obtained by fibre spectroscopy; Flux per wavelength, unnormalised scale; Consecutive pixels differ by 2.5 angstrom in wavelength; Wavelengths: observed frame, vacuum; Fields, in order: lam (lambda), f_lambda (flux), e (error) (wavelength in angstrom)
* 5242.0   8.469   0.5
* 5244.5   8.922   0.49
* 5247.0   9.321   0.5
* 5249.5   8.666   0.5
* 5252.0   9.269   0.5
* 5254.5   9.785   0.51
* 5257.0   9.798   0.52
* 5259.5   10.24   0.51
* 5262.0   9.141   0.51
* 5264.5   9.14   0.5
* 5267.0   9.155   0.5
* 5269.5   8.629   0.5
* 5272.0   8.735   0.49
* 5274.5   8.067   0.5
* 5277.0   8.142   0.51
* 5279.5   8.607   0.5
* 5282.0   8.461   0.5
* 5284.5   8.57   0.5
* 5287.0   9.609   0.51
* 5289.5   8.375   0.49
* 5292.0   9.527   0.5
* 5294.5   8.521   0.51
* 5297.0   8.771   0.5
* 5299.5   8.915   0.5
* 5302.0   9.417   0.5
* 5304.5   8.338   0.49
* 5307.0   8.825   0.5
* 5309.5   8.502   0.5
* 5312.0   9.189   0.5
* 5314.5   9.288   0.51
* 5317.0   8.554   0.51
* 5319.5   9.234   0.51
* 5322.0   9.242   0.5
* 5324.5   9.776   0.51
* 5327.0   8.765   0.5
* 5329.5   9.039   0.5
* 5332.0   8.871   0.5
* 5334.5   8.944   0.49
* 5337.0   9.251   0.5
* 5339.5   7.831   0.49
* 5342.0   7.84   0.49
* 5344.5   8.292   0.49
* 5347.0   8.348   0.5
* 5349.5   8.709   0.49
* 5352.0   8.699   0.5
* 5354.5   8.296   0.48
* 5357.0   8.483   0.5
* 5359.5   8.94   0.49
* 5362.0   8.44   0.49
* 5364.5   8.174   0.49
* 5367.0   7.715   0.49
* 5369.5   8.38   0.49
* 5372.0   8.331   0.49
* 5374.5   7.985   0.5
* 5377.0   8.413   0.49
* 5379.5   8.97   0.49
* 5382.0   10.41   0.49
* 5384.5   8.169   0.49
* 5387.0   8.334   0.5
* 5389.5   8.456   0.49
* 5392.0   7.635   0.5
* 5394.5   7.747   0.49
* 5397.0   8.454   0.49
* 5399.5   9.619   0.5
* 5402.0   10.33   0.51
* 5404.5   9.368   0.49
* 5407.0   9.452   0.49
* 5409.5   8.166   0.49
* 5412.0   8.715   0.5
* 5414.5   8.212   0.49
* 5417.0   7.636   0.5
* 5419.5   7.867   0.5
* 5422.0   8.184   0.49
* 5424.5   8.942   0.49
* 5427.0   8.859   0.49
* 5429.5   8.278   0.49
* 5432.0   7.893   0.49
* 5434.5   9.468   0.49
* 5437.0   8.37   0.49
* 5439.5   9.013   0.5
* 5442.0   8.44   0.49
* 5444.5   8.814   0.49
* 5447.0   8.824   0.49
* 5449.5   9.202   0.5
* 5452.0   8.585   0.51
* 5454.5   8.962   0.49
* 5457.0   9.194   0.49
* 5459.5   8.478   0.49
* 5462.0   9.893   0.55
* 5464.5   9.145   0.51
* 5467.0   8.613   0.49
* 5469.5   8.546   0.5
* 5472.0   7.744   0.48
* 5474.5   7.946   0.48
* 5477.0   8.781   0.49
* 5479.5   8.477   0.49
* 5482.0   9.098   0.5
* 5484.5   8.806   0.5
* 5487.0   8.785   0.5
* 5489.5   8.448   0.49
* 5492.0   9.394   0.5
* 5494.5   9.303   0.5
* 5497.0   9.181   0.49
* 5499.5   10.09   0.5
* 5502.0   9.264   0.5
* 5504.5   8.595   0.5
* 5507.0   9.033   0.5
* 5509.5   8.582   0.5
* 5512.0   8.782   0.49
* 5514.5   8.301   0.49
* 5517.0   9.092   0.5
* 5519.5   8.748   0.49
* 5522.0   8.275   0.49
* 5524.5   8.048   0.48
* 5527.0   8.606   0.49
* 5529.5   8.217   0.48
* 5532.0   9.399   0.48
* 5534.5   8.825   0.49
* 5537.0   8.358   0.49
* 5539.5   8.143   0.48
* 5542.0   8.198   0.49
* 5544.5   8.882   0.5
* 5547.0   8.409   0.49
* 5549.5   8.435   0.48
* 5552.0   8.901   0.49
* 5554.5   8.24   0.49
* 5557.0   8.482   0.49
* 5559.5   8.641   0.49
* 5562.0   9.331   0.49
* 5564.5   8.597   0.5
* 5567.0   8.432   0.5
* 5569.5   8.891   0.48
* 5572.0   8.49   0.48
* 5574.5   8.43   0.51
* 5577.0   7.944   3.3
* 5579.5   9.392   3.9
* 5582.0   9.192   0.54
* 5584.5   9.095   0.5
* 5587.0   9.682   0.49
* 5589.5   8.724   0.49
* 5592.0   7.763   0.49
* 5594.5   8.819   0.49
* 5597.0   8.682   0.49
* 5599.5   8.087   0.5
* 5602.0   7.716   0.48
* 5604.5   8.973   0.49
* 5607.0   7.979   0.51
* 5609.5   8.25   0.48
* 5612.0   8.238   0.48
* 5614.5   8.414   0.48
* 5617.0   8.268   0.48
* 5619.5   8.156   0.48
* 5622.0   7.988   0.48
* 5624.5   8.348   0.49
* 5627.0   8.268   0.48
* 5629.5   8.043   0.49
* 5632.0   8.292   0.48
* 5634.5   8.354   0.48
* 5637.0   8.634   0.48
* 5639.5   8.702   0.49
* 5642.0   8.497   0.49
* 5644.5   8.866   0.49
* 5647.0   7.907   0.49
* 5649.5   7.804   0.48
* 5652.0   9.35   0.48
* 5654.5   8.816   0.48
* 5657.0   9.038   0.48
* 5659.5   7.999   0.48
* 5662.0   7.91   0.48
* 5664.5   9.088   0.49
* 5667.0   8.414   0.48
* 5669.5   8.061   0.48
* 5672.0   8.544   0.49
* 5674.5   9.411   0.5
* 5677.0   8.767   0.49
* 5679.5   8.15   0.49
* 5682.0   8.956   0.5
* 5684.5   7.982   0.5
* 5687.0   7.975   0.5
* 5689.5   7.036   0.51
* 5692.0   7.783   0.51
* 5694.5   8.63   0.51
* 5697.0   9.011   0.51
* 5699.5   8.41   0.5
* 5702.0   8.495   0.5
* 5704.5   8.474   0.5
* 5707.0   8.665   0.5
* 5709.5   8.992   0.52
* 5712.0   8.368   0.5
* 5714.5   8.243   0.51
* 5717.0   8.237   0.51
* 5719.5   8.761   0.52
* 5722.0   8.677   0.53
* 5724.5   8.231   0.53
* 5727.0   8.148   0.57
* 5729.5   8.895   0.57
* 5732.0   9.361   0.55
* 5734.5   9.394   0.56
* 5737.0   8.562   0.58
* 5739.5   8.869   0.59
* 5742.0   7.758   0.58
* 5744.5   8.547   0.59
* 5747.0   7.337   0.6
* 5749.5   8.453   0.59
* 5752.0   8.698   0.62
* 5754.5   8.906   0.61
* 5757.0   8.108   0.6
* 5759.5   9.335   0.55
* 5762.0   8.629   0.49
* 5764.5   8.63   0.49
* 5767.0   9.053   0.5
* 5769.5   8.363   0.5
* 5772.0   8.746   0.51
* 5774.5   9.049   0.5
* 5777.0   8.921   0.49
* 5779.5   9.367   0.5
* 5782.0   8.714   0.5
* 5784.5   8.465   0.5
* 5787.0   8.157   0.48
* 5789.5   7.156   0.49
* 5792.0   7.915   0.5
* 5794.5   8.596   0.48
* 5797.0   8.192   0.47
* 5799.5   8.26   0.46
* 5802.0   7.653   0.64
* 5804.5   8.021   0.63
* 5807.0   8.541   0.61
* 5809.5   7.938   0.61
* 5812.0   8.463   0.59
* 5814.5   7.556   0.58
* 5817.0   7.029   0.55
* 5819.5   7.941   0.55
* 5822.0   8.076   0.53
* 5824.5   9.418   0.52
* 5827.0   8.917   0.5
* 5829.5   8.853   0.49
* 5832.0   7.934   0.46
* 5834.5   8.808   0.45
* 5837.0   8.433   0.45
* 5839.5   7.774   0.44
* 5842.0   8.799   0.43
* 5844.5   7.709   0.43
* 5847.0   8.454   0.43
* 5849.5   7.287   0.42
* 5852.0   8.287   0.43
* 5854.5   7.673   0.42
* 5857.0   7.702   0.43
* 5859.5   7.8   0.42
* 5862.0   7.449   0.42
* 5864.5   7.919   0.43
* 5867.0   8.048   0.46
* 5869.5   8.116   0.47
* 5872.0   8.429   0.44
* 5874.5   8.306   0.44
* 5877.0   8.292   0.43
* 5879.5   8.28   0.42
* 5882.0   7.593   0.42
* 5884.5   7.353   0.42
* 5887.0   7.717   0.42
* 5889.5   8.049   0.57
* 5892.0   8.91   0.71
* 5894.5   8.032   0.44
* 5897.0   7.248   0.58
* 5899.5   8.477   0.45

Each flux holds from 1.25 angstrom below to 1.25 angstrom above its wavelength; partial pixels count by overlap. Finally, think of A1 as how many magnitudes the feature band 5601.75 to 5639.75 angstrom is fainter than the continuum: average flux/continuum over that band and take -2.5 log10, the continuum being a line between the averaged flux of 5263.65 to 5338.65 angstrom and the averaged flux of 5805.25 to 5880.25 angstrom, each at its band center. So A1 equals 0.019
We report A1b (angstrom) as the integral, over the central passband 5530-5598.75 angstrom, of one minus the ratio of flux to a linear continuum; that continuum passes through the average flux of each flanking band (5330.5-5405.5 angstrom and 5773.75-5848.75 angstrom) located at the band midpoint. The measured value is -1.8 angstrom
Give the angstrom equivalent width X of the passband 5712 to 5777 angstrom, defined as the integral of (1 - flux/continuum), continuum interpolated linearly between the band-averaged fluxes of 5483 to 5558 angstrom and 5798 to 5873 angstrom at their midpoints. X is -2.5 angstrom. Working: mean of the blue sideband 8.73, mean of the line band 8.6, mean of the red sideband 8.11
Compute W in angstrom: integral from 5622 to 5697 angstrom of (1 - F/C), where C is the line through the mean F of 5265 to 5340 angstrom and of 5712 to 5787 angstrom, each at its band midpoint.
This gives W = 2.3 angstrom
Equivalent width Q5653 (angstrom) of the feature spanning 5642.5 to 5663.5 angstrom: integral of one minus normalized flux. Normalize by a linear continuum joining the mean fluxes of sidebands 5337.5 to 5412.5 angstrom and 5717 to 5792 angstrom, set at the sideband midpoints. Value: 0.3 angstrom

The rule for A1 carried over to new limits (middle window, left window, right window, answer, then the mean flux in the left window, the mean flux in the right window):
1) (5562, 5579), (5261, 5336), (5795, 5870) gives -0.01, 8.88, 8.11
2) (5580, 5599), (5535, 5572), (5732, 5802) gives -0.03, 8.57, 8.52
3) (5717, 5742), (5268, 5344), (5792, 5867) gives -0.06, 8.79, 8.12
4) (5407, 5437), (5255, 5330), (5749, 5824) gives 0.05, 8.96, 8.37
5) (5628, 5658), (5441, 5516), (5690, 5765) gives 0.02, 8.85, 8.54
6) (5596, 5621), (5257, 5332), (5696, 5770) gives 0.05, 8.94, 8.59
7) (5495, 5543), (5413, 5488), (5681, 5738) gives -0.02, 8.63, 8.49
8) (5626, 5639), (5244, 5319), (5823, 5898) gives 0.01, 8.95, 8.12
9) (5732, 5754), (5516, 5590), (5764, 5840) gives -0.01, 8.67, 8.36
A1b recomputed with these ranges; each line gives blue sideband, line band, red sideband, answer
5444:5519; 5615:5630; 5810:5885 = 0.7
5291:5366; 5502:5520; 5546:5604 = -0.2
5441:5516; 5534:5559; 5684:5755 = 0.7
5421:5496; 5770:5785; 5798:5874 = -1.2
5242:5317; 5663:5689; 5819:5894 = -0.3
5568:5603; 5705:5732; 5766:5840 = -0.3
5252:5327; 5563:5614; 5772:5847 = 0.2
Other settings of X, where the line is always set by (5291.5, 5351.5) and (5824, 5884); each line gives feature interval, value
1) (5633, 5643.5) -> -0.2 angstrom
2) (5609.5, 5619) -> 0.2 angstrom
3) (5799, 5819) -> 0.7 angstrom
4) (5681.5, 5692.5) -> 0.6 angstrom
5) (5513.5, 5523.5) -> 0.0 angstrom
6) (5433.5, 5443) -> -0.2 angstrom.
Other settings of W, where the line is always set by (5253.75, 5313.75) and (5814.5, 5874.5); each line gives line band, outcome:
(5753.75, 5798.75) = -1.9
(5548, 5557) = 0.0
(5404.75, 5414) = 0.0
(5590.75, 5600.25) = 0.1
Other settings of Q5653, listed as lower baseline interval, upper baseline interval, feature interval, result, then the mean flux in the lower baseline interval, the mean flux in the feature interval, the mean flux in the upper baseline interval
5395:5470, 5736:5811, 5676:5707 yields 0.7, 8.78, 8.32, 8.43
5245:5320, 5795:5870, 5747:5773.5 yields -1.3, 8.96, 8.63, 8.11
